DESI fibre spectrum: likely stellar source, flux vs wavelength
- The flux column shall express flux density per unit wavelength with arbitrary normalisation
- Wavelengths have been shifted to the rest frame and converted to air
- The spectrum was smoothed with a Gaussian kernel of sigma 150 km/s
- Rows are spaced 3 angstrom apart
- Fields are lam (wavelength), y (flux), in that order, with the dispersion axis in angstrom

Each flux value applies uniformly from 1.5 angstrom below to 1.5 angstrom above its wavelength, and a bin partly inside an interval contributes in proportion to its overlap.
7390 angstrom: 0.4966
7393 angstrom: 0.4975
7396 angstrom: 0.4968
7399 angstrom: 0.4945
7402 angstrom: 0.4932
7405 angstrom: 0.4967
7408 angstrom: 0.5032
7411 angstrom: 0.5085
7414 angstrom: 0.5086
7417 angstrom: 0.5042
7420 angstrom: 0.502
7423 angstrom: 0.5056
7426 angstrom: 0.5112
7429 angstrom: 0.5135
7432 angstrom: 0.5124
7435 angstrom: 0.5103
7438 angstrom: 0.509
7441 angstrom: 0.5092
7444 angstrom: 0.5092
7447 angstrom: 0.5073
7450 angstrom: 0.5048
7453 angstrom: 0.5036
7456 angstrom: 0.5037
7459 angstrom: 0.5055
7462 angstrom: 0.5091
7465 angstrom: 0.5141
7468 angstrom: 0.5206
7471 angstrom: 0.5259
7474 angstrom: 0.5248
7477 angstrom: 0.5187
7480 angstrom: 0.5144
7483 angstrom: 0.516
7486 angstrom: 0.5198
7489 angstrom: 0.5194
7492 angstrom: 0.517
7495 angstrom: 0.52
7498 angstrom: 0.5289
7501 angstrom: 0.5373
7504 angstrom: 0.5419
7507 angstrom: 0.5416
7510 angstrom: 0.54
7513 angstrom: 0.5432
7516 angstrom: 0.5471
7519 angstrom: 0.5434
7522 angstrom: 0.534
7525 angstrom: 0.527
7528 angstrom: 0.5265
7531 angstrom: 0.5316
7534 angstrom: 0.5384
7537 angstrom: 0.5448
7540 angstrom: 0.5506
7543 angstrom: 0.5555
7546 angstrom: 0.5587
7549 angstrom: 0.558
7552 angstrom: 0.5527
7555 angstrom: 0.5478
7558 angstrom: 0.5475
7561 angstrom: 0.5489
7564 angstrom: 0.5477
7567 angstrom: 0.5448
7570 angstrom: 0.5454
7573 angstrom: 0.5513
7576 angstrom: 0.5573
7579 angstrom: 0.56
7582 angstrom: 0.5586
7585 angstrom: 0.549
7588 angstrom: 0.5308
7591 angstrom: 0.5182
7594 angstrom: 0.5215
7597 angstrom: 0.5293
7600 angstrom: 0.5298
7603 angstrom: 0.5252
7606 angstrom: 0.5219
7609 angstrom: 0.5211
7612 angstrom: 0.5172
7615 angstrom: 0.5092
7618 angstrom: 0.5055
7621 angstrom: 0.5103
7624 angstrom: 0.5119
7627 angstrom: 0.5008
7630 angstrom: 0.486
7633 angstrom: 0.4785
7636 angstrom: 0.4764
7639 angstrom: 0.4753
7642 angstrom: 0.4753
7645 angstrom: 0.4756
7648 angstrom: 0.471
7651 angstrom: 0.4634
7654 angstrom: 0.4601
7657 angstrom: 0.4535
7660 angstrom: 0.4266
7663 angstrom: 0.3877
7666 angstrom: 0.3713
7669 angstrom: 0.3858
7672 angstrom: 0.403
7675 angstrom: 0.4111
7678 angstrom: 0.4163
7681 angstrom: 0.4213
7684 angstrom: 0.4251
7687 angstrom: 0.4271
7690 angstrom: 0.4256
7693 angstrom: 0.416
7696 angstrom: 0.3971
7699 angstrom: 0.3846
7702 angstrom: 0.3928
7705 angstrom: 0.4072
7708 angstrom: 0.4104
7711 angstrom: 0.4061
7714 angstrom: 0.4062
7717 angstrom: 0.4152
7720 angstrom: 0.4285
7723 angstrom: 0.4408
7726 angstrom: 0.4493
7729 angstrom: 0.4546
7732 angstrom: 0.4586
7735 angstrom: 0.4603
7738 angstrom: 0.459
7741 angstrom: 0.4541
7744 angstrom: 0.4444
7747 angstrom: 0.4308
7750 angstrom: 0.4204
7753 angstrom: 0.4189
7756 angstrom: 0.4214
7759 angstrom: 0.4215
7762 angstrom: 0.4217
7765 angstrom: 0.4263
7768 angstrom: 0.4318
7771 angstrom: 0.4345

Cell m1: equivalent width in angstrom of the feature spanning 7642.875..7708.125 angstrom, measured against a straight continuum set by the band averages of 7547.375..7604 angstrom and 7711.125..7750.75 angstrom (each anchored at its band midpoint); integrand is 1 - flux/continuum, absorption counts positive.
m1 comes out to 7.7 angstrom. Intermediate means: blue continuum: 0.544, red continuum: 0.439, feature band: 0.42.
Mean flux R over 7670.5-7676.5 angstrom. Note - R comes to 0.407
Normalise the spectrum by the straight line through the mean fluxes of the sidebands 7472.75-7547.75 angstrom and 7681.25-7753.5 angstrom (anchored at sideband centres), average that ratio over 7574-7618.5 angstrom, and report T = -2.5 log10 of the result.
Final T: -0.09 mag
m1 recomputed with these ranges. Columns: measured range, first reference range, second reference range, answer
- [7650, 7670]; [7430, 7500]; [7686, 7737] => 0.95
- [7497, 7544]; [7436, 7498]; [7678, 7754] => -4.22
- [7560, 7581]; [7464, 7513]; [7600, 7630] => -1.36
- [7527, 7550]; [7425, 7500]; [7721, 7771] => -2.42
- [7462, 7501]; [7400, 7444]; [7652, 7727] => -2.76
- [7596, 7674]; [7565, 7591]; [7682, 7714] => 1.27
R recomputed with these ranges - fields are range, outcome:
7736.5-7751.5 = 0.442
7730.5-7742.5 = 0.458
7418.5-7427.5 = 0.506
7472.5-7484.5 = 0.518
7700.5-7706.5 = 0.4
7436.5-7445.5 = 0.509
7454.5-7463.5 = 0.506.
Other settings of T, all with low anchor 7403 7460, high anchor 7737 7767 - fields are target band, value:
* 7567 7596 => -0.15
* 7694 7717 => 0.10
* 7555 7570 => -0.15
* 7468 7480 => -0.05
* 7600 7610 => -0.13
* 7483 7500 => -0.06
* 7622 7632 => -0.09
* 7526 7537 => -0.11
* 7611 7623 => -0.11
